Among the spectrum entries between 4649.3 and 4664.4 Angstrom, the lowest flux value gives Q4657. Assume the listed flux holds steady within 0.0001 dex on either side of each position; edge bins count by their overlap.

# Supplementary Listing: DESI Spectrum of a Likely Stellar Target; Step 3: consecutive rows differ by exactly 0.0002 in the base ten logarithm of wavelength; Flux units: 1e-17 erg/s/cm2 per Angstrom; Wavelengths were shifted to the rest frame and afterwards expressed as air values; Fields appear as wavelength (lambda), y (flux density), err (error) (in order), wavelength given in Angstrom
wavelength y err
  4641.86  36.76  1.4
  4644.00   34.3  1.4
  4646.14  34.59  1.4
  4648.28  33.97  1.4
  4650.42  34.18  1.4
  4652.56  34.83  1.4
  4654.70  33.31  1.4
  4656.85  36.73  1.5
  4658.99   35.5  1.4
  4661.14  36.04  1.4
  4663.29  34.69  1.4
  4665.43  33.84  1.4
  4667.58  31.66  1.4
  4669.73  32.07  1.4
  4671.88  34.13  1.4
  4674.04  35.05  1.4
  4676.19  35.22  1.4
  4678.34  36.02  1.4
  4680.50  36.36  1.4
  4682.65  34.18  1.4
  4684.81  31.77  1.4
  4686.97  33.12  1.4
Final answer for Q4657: 33.31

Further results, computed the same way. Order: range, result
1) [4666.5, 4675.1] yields 31.66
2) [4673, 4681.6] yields 35.05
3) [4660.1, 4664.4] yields 34.69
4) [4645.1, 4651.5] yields 33.97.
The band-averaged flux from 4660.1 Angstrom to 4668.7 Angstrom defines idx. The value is 34.1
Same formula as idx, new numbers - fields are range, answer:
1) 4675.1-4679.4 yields 35.7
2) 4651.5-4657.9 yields 34.9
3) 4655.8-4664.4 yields 35.8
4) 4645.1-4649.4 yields 34.3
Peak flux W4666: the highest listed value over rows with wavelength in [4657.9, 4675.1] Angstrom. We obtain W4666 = 36.04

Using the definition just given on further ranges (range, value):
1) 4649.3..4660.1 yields 36.73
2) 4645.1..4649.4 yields 34.59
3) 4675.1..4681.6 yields 36.36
